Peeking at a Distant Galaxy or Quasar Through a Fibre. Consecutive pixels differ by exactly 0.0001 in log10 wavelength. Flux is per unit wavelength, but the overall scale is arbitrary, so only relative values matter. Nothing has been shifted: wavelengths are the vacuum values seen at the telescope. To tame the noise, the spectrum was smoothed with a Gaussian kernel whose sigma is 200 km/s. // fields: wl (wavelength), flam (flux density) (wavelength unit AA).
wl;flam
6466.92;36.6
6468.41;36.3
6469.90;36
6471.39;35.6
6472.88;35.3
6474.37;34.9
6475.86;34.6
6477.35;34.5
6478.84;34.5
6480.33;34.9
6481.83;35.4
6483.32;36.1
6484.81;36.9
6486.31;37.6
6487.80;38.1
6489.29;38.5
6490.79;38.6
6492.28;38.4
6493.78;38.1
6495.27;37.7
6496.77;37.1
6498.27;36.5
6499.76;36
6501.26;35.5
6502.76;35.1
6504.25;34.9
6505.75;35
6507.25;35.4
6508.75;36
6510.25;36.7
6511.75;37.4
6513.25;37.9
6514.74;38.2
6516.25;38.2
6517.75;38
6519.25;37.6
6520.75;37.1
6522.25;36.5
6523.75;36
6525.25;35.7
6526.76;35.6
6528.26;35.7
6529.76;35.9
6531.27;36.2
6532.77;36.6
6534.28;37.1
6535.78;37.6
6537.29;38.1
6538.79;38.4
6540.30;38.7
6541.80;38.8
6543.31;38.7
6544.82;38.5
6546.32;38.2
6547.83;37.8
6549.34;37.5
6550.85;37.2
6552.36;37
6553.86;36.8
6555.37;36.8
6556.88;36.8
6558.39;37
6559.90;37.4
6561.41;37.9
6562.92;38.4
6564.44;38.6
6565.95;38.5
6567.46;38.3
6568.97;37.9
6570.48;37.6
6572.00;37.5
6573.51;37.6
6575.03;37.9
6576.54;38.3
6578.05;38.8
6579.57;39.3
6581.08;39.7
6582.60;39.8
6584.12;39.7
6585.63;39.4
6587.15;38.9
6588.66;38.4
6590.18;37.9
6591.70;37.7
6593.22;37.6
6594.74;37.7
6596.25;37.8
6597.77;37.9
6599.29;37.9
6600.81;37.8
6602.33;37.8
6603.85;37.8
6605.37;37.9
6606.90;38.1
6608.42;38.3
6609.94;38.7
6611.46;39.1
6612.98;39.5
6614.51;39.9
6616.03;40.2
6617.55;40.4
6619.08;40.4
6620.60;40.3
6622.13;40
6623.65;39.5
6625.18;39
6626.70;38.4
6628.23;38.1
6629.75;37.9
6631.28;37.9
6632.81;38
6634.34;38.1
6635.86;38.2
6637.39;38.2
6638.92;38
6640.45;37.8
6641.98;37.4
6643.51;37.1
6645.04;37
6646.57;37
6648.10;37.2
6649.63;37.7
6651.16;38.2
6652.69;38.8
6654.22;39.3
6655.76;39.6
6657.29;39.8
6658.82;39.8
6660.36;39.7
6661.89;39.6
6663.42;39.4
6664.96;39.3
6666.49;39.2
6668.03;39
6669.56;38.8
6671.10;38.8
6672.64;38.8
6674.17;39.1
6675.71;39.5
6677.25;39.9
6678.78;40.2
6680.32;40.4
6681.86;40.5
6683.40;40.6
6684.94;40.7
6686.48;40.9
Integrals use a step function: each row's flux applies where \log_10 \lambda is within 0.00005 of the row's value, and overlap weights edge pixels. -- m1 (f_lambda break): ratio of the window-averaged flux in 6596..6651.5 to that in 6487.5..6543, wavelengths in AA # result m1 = 1.04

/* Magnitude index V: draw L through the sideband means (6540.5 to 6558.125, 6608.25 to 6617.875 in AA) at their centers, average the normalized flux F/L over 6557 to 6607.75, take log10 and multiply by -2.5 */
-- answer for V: 0.01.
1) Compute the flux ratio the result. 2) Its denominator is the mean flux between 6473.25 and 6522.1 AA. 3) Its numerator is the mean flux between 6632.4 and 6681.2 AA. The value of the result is 1.06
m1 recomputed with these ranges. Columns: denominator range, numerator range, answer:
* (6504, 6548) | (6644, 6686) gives 1.06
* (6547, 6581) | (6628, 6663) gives 1.01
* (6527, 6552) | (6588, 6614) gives 1.02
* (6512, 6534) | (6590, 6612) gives 1.03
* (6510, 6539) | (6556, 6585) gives 1.03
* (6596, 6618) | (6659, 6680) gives 1.02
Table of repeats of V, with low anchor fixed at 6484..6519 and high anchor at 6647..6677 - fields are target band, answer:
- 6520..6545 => 0.010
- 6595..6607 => 0.012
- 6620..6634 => -0.004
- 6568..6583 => -0.013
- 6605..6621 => -0.026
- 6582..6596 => -0.012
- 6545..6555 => 0.004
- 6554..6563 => 0.014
